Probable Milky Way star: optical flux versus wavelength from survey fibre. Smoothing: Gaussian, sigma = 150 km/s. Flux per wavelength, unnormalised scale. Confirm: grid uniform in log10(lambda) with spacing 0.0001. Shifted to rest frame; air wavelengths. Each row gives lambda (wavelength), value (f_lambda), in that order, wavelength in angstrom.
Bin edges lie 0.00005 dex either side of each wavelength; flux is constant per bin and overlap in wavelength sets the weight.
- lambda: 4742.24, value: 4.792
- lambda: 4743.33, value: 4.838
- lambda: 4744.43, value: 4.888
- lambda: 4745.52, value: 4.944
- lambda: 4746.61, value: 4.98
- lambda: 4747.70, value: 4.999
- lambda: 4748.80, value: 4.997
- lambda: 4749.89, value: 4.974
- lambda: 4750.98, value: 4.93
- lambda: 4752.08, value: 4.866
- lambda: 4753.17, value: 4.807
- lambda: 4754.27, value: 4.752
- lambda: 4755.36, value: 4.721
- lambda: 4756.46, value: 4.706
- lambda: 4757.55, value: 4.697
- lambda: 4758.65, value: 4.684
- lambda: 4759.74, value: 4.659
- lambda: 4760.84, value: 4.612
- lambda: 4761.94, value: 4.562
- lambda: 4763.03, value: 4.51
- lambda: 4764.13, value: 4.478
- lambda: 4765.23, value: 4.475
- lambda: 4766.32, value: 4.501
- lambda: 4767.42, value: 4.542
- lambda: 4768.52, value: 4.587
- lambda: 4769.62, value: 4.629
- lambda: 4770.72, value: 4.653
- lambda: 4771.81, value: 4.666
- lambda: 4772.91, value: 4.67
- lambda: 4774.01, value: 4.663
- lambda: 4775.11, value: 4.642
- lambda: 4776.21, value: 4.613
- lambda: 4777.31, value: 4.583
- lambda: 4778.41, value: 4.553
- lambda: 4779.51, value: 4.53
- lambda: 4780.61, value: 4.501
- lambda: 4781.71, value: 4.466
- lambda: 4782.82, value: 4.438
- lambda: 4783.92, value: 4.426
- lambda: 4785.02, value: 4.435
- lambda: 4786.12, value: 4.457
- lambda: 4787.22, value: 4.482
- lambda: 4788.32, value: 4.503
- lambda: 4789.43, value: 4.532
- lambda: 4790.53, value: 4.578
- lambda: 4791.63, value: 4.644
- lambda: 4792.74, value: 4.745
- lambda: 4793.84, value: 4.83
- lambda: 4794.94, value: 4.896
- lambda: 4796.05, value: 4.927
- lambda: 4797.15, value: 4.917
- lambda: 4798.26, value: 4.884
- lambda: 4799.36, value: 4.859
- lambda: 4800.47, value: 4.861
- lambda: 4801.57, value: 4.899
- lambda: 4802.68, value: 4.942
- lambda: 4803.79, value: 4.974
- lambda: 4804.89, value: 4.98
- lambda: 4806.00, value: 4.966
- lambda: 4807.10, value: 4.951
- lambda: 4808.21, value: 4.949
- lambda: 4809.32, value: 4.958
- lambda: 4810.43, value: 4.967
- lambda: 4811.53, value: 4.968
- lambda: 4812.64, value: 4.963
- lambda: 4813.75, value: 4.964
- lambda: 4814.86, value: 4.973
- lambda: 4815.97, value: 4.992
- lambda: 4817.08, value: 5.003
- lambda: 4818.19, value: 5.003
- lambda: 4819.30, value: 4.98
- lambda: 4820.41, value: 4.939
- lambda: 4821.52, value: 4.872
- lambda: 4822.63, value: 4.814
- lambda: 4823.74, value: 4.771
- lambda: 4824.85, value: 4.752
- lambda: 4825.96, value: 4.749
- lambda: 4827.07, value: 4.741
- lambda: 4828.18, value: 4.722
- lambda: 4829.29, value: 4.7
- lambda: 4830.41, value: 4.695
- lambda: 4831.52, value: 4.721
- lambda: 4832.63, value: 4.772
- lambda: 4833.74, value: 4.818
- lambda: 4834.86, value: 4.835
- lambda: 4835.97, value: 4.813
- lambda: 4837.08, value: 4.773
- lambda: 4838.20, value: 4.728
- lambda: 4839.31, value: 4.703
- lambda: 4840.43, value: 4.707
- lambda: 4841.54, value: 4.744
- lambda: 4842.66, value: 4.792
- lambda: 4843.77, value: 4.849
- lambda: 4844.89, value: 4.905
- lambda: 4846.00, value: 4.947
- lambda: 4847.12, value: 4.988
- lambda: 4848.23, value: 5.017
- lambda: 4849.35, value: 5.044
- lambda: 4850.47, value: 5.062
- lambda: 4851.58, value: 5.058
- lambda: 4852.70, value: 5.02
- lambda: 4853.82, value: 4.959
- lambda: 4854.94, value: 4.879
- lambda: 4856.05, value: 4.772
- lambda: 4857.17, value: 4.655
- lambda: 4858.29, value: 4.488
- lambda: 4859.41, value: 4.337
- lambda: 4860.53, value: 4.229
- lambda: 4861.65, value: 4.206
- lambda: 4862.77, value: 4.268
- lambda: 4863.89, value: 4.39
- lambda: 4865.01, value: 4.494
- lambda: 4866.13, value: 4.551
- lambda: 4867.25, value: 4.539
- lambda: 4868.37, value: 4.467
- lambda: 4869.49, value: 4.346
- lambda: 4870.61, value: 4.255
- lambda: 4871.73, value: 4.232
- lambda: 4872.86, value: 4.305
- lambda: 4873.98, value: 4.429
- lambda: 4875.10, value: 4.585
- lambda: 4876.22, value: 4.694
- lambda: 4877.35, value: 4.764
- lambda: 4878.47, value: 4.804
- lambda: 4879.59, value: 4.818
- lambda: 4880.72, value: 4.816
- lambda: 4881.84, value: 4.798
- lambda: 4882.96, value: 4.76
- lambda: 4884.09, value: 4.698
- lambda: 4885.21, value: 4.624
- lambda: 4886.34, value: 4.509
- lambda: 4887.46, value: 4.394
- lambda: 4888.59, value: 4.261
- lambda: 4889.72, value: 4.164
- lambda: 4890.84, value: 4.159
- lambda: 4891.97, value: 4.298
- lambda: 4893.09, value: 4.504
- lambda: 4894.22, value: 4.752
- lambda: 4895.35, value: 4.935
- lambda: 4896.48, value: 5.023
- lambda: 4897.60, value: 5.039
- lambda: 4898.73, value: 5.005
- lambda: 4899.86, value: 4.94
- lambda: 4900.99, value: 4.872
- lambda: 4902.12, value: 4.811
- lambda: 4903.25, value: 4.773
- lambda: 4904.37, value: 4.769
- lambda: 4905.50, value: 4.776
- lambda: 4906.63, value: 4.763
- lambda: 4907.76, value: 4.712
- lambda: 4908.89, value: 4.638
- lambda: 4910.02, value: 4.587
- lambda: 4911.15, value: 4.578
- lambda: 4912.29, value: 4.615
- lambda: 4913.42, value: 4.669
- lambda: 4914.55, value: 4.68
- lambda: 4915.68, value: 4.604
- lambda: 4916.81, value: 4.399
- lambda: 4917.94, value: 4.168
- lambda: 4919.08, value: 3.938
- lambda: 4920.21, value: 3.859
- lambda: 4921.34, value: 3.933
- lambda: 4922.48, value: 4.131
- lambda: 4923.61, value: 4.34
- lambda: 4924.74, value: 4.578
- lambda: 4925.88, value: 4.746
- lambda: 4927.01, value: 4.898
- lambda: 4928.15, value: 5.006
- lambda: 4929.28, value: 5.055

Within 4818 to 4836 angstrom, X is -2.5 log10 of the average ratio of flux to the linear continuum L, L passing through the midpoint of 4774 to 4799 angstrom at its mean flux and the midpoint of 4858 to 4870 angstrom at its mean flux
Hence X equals -0.07 mag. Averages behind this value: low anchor 4.62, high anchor 4.39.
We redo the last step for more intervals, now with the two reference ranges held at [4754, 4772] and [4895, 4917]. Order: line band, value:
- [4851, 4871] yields 0.04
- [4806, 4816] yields -0.07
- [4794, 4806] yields -0.06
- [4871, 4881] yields 0.03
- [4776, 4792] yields 0.03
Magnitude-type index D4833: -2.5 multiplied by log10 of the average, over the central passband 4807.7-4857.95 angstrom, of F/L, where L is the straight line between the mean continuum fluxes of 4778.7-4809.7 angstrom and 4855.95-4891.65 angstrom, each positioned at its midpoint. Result -0.058 mag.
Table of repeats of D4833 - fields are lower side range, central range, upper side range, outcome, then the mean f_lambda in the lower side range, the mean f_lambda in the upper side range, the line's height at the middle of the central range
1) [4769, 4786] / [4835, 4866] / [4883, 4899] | -0.035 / 4.56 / 4.59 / 4.58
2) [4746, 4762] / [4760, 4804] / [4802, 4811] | 0.057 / 4.8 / 4.96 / 4.89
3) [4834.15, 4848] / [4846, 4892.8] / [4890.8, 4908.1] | 0.048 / 4.82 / 4.78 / 4.8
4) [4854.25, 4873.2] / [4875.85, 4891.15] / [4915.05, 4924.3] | -0.060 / 4.44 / 4.18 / 4.35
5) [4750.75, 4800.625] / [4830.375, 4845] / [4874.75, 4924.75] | -0.037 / 4.64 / 4.59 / 4.62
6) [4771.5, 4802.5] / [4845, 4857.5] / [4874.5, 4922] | -0.074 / 4.65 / 4.61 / 4.63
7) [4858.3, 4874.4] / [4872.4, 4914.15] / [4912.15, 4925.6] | -0.078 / 4.36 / 4.33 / 4.34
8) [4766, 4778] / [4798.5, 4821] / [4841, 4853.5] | -0.038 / 4.61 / 4.95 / 4.78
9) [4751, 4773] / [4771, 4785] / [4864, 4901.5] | 0.019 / 4.64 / 4.6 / 4.64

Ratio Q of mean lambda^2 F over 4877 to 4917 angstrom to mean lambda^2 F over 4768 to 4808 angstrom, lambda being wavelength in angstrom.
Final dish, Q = 1.04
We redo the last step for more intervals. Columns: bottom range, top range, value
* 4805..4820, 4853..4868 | 0.93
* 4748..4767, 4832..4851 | 1.07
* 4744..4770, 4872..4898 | 1.03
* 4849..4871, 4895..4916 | 1.06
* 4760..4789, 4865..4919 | 1.06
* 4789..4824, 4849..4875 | 0.95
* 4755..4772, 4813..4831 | 1.08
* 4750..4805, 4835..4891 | 1.03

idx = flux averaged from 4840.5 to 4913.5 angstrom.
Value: 4.66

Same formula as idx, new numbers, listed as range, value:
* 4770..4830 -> 4.77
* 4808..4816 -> 4.96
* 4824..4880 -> 4.68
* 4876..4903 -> 4.68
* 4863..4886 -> 4.56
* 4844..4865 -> 4.73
